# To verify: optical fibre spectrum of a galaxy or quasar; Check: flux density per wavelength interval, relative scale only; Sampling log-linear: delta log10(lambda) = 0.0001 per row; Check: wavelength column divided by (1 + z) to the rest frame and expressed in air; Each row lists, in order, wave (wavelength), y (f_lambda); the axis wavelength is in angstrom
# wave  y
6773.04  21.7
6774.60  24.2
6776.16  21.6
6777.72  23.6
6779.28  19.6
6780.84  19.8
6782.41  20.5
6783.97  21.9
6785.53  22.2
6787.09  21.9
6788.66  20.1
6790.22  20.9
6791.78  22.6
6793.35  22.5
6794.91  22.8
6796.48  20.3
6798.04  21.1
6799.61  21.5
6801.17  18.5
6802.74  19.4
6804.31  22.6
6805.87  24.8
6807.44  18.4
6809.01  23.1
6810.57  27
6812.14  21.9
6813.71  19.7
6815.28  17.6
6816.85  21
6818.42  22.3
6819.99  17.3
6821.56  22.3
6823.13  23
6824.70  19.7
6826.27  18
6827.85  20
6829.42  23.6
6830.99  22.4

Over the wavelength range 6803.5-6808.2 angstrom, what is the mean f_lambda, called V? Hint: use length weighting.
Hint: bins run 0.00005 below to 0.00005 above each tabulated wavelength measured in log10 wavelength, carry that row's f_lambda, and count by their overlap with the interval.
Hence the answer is 21.9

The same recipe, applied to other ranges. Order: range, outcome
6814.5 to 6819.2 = 20.3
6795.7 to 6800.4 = 21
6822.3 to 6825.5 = 21.4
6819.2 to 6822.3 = 19.8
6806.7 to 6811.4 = 22.9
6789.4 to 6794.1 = 22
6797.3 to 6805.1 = 20.6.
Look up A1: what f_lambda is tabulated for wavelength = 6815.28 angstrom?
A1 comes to 17.6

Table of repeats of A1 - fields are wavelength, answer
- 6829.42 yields 23.6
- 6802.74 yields 19.4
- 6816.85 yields 21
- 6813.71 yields 19.7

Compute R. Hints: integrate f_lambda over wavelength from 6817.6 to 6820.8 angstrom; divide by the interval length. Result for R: 19.8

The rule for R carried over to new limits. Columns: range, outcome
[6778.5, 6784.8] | 20.5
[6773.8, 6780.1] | 22.2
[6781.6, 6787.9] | 21.6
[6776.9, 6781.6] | 21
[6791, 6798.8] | 21.9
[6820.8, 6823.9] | 22.7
